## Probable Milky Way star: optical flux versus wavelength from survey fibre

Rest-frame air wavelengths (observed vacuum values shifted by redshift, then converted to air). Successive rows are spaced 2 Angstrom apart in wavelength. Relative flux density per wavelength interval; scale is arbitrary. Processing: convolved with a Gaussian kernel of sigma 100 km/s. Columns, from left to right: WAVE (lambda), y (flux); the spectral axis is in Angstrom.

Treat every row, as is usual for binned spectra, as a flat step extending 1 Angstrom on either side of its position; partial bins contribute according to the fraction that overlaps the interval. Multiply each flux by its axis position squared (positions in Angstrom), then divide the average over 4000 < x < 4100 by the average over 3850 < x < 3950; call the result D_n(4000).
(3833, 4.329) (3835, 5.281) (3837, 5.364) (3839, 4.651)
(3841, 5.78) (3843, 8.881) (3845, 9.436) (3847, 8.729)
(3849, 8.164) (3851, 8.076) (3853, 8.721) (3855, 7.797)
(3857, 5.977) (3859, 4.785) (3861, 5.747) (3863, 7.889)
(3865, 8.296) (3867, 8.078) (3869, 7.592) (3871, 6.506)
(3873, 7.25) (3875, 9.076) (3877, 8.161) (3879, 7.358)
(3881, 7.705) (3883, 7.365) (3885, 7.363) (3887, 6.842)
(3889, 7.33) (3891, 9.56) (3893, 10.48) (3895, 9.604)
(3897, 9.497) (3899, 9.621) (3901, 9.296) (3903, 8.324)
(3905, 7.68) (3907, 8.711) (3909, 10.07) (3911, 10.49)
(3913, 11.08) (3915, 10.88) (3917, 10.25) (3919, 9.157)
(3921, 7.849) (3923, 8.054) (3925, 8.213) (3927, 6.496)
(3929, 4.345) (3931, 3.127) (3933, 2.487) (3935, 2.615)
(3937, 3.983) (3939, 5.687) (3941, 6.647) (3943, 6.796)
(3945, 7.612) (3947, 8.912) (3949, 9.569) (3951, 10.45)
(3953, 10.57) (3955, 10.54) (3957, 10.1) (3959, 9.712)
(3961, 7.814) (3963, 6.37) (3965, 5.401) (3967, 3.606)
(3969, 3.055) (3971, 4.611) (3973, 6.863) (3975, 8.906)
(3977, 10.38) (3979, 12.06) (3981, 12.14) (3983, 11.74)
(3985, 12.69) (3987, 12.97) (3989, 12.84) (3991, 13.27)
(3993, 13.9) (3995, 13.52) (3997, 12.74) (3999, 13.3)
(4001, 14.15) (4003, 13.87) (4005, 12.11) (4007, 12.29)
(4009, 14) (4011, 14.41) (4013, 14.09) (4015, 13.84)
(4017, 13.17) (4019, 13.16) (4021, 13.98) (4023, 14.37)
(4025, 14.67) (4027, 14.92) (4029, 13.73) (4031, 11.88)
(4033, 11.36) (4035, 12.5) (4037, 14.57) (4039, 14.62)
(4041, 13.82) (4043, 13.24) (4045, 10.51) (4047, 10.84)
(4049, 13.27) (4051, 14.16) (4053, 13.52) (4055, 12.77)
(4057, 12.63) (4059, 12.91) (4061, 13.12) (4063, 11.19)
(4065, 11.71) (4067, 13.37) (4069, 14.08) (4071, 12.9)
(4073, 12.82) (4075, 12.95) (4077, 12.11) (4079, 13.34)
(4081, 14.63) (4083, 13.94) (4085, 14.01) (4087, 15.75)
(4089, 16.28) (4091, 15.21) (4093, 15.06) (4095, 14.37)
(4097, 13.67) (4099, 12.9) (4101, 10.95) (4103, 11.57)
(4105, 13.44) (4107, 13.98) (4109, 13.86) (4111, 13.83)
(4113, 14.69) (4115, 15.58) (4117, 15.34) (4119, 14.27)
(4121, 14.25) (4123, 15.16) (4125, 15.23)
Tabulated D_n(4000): 1.89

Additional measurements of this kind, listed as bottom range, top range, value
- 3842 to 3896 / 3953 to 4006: 1.39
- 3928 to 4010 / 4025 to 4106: 1.51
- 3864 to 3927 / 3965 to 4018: 1.40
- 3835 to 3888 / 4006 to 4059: 1.98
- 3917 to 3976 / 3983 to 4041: 2.00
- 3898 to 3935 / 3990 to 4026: 1.79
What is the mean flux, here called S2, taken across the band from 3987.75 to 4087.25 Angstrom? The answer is 13.3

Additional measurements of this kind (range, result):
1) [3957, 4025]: 11.3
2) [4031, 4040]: 13.1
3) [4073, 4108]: 13.7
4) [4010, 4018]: 13.9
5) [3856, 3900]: 7.82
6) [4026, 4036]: 12.9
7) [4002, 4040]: 13.6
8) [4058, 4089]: 13.4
